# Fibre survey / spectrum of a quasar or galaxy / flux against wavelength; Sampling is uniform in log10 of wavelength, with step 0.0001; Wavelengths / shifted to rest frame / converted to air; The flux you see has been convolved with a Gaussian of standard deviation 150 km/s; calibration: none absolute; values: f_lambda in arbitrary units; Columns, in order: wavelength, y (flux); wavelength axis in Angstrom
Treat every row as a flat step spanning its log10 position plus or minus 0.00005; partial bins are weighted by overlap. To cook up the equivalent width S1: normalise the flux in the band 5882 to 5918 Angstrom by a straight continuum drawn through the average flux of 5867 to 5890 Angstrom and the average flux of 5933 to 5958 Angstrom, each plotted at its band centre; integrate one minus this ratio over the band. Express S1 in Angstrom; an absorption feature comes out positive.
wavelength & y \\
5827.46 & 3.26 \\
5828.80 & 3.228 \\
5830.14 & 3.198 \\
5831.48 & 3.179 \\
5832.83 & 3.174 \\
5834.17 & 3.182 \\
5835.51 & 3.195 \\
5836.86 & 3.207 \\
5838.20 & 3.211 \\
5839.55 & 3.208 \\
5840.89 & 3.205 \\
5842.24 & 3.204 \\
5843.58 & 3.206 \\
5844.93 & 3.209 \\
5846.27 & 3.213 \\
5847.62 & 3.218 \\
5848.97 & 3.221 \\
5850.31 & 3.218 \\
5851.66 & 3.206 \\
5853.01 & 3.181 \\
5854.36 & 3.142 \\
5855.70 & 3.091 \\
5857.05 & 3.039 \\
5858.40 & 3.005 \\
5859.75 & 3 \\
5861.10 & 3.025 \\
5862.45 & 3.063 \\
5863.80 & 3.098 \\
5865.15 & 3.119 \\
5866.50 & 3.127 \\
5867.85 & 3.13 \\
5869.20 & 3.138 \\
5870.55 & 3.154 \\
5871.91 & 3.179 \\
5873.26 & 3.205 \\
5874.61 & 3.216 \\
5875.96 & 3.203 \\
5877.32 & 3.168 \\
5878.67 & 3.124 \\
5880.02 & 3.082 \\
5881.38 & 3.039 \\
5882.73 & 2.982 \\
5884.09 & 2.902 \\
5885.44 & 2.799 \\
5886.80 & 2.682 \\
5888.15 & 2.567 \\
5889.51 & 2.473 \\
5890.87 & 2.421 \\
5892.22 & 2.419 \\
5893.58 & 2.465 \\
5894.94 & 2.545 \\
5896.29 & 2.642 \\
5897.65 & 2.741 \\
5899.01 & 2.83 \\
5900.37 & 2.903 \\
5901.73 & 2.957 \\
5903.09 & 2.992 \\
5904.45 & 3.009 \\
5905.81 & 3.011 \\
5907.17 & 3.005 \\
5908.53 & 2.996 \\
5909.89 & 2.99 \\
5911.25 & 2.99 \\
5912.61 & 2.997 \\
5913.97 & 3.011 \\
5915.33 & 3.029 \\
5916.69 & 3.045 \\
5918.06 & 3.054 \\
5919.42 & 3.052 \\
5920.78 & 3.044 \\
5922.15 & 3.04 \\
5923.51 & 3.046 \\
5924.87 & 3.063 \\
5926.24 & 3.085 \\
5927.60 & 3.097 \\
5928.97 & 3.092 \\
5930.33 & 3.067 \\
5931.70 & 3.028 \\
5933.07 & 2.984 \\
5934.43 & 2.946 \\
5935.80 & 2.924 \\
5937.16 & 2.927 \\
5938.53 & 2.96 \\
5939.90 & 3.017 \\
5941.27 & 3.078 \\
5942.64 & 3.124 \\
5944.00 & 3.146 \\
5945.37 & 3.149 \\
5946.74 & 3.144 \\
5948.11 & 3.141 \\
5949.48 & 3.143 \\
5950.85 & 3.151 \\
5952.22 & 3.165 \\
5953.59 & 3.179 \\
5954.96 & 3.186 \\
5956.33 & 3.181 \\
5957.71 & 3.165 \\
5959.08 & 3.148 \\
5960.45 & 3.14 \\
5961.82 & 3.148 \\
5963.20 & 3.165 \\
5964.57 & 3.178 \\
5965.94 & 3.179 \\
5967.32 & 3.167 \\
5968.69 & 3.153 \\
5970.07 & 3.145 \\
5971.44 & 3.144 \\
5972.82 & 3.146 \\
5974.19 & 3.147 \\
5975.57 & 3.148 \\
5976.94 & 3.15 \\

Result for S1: 2.46 Angstrom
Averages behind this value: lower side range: 3.01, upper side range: 3.09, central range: 2.83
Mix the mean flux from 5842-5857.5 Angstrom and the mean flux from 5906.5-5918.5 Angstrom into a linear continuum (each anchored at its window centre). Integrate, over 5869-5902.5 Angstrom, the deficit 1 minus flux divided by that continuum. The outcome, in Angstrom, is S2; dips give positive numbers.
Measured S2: 2.35 Angstrom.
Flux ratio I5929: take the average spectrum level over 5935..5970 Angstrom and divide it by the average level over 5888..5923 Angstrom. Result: 1.09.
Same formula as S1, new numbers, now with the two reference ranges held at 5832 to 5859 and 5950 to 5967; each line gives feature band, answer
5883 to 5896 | 2.3 Angstrom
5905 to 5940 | 1.6 Angstrom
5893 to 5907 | 1.6 Angstrom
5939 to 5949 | 0.2 Angstrom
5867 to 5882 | 0.1 Angstrom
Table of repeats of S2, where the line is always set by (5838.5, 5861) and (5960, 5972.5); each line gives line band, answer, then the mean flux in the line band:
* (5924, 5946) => 0.8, 3.04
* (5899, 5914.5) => 0.9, 2.98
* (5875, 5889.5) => 1.0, 2.94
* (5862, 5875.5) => 0.1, 3.15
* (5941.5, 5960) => 0.0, 3.15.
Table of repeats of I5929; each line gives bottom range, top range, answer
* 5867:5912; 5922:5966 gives 1.06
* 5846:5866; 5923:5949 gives 0.98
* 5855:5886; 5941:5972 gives 1.02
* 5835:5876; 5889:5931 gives 0.92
